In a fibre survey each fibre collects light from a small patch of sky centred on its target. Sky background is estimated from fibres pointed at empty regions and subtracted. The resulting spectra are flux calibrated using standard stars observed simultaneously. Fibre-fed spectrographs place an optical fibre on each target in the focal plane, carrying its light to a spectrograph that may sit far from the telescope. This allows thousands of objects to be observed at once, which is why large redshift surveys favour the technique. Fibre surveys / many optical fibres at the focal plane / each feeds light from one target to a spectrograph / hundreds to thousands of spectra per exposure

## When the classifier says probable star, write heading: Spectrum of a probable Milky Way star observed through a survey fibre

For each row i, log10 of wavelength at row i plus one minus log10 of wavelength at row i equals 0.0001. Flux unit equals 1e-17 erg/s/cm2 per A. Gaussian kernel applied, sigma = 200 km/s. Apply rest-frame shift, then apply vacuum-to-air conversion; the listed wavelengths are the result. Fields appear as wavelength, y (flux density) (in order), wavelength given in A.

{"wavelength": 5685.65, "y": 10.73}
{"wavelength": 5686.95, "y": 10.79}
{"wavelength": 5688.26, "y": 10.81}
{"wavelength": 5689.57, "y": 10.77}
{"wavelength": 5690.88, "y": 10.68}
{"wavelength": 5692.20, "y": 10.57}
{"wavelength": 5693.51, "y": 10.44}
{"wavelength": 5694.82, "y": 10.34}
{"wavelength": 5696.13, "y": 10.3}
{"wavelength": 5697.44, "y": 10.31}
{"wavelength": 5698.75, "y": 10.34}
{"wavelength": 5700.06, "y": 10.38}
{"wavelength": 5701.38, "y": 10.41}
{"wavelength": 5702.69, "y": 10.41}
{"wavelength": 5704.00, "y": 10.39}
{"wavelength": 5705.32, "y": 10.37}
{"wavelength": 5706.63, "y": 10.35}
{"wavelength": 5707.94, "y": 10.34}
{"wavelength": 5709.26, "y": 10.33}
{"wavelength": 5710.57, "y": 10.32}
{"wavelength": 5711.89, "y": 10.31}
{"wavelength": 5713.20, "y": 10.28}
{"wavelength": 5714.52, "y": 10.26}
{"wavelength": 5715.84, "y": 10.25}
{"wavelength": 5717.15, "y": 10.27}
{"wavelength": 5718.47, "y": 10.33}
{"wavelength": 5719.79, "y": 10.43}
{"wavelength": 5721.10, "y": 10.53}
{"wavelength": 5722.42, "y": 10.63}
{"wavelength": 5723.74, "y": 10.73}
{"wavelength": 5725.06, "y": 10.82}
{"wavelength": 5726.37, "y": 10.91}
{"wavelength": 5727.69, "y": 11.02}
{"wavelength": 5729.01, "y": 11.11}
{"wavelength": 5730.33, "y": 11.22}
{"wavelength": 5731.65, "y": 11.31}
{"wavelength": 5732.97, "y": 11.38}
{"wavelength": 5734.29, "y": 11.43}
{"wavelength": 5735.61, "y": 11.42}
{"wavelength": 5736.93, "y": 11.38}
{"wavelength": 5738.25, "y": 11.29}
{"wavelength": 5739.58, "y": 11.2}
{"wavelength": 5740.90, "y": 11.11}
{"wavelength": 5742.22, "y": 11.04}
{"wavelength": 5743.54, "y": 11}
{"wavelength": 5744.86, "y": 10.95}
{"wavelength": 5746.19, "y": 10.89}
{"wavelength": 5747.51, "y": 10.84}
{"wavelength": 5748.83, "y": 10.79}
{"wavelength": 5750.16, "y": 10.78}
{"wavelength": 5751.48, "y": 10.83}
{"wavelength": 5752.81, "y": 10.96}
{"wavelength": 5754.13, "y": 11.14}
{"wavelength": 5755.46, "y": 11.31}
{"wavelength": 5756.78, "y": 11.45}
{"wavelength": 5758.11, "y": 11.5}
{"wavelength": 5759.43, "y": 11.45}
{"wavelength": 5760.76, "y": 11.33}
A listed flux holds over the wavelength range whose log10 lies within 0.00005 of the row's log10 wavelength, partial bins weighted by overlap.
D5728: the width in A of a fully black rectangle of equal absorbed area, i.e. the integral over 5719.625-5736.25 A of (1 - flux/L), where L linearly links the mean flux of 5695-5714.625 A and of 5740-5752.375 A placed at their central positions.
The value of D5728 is -0.5 A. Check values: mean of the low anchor 10.3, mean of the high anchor 10.9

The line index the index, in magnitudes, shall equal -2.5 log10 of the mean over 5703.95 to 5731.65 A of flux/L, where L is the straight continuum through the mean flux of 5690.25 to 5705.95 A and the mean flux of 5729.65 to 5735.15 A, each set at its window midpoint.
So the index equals 0.04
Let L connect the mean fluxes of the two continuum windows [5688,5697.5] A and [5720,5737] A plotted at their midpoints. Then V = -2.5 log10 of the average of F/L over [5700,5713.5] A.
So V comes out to 0.038 mag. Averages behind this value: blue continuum 10.5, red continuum 11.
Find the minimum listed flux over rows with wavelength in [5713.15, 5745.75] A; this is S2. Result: 10.25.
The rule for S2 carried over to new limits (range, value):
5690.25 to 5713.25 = 10.28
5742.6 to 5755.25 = 10.78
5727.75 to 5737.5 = 11.11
